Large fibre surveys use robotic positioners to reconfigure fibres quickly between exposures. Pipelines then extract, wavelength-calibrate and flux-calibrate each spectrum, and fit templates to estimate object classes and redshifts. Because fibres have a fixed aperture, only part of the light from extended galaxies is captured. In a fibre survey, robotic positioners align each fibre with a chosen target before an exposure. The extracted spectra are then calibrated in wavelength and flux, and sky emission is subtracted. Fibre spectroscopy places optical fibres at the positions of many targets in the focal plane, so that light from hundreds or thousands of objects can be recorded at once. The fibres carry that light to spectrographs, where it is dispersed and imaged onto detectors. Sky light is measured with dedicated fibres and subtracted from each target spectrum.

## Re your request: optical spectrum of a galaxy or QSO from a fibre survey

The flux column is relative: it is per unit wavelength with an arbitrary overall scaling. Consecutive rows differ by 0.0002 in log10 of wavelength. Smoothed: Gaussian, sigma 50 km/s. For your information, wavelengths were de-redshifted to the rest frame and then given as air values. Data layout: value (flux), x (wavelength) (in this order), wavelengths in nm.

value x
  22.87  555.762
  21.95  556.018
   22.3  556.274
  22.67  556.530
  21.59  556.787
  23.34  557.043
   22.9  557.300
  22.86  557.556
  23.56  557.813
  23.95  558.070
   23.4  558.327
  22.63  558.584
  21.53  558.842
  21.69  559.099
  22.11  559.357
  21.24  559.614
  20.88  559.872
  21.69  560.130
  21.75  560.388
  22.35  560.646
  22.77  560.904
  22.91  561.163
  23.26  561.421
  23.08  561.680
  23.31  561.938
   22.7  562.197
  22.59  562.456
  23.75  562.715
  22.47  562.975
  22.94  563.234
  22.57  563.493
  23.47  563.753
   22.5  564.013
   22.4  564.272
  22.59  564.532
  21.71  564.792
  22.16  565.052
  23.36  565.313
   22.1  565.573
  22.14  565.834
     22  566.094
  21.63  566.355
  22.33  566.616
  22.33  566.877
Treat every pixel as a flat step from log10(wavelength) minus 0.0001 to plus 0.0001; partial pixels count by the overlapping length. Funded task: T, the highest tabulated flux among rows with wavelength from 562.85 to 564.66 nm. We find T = 23.47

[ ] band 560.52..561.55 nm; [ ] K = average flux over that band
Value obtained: 22.8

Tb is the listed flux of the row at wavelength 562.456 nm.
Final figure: 22.59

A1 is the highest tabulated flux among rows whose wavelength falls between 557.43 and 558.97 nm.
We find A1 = 23.95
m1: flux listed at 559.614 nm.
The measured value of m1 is 21.24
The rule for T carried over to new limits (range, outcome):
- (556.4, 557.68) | 23.34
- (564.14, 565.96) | 23.36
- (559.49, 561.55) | 23.26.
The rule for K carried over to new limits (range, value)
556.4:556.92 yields 22.1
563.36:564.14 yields 22.8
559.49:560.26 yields 21.3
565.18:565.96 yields 22.5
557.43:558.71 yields 23.3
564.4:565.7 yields 22.4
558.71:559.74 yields 21.6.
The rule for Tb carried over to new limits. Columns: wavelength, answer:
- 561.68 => 23.08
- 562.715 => 23.75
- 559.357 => 22.11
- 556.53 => 22.67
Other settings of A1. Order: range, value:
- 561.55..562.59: 23.31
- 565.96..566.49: 22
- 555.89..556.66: 22.67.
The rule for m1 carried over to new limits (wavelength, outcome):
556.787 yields 21.59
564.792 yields 21.71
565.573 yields 22.1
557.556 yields 22.86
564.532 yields 22.59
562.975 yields 22.47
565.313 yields 23.36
